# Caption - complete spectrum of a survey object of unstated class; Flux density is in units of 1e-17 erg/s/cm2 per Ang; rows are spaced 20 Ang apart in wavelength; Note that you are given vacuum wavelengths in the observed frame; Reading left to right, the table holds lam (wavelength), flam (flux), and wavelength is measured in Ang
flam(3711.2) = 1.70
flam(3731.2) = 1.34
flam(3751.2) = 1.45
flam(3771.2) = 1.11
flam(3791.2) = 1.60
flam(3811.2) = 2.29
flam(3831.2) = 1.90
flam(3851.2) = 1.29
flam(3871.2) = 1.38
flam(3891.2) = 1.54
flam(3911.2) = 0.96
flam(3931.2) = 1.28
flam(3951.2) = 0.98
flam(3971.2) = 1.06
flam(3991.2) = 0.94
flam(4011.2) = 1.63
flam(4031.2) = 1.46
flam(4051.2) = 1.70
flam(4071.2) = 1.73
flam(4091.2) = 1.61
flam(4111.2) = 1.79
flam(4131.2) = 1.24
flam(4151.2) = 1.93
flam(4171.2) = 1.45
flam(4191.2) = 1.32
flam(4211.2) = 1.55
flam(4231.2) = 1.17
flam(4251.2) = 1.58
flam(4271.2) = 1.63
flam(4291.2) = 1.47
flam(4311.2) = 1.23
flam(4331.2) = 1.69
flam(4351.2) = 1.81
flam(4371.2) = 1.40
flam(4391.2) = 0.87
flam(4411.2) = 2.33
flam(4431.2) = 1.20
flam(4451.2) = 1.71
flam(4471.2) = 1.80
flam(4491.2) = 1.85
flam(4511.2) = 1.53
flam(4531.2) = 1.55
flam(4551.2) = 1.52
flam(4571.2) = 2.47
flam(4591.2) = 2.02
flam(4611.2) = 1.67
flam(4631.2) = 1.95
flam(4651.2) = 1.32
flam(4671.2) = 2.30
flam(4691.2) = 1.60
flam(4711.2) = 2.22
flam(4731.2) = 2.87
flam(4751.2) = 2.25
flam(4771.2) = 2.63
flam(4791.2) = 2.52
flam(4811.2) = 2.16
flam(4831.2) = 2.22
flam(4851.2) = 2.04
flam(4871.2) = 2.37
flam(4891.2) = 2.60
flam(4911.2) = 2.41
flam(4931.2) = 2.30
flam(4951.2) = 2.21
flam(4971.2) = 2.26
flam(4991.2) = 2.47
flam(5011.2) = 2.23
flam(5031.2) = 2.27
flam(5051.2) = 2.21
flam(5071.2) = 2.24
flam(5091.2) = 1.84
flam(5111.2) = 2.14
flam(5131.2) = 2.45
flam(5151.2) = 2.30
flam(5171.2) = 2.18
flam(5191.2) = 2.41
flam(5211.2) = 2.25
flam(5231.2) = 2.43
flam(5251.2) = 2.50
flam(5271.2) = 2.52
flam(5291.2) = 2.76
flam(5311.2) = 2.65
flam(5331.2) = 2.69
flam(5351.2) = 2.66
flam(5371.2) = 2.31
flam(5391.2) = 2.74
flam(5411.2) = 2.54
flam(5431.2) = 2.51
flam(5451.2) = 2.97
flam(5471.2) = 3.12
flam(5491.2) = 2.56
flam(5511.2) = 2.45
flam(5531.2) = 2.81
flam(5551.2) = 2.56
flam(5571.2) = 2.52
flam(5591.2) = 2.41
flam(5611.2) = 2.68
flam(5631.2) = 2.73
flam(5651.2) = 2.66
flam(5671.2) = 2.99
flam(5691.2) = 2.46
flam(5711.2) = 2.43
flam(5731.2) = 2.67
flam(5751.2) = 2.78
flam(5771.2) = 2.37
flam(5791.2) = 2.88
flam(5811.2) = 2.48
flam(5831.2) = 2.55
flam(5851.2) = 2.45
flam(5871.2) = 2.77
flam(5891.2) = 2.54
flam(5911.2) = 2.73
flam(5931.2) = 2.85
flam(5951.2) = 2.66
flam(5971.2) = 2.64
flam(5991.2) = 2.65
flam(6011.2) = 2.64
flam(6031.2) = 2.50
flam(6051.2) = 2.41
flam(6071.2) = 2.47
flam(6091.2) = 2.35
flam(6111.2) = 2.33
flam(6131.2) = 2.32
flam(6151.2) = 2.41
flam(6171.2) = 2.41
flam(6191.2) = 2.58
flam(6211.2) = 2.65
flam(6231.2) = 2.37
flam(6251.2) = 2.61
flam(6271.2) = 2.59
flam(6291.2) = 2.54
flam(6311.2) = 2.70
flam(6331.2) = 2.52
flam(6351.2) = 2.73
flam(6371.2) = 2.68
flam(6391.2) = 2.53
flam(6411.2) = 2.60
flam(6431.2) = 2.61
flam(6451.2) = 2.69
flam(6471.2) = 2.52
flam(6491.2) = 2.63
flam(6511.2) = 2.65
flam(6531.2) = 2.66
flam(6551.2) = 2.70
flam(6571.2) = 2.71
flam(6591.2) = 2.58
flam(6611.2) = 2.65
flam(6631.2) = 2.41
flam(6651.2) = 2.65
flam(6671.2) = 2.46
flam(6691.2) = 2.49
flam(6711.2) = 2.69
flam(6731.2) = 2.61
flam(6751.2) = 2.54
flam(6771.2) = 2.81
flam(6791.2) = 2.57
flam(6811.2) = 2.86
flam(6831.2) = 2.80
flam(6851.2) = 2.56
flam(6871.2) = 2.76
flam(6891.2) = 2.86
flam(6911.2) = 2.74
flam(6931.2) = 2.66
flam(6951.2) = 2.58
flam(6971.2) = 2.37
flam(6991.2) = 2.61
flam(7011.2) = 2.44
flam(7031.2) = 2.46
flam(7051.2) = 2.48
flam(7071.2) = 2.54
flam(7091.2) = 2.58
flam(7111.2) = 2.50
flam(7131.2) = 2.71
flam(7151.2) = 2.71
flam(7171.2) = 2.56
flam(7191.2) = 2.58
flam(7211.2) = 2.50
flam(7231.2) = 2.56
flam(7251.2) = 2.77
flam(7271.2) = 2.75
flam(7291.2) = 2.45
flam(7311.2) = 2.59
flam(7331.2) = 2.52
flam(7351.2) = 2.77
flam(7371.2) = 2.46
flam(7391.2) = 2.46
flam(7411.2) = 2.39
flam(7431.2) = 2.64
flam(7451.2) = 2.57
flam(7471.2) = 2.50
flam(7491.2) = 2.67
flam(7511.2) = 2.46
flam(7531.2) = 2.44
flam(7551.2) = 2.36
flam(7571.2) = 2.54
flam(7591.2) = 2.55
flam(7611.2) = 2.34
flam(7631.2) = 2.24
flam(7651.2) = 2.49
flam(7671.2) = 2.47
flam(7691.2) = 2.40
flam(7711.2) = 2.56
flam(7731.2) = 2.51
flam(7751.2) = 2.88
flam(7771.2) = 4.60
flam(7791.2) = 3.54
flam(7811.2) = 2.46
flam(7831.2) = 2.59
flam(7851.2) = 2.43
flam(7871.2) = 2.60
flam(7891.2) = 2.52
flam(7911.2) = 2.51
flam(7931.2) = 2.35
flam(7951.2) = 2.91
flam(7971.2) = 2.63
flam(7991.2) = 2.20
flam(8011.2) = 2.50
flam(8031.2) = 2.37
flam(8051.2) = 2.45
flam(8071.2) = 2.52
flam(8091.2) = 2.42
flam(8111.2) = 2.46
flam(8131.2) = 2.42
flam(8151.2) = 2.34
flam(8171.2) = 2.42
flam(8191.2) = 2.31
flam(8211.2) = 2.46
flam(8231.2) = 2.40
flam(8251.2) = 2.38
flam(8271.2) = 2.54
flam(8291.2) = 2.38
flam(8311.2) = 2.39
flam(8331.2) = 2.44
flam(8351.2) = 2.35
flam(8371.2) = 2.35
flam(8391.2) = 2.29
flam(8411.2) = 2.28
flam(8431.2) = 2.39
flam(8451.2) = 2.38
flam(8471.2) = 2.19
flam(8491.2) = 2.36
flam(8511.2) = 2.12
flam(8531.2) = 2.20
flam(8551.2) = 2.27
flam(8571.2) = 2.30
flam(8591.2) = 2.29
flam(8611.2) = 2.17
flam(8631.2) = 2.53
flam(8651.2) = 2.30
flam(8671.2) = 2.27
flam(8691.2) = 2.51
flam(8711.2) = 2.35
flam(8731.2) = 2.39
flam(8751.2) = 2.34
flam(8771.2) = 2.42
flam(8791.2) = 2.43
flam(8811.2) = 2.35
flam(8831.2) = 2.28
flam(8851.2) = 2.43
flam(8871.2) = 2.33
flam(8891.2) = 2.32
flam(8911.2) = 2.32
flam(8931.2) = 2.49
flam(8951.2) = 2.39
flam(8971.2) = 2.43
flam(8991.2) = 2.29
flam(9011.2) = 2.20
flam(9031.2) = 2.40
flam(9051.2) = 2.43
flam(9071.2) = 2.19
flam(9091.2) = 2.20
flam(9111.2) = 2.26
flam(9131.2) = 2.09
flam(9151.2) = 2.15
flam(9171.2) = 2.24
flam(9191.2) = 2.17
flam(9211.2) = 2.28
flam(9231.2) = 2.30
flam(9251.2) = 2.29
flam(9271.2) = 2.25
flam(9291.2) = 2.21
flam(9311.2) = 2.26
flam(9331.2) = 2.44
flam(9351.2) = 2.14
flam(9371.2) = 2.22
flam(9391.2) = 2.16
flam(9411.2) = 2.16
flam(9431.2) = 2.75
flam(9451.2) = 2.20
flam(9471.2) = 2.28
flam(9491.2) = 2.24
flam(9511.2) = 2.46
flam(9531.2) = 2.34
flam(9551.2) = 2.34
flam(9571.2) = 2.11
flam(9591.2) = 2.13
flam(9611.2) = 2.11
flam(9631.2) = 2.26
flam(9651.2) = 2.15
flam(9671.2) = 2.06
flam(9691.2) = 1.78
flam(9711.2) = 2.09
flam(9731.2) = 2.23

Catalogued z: 0.18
